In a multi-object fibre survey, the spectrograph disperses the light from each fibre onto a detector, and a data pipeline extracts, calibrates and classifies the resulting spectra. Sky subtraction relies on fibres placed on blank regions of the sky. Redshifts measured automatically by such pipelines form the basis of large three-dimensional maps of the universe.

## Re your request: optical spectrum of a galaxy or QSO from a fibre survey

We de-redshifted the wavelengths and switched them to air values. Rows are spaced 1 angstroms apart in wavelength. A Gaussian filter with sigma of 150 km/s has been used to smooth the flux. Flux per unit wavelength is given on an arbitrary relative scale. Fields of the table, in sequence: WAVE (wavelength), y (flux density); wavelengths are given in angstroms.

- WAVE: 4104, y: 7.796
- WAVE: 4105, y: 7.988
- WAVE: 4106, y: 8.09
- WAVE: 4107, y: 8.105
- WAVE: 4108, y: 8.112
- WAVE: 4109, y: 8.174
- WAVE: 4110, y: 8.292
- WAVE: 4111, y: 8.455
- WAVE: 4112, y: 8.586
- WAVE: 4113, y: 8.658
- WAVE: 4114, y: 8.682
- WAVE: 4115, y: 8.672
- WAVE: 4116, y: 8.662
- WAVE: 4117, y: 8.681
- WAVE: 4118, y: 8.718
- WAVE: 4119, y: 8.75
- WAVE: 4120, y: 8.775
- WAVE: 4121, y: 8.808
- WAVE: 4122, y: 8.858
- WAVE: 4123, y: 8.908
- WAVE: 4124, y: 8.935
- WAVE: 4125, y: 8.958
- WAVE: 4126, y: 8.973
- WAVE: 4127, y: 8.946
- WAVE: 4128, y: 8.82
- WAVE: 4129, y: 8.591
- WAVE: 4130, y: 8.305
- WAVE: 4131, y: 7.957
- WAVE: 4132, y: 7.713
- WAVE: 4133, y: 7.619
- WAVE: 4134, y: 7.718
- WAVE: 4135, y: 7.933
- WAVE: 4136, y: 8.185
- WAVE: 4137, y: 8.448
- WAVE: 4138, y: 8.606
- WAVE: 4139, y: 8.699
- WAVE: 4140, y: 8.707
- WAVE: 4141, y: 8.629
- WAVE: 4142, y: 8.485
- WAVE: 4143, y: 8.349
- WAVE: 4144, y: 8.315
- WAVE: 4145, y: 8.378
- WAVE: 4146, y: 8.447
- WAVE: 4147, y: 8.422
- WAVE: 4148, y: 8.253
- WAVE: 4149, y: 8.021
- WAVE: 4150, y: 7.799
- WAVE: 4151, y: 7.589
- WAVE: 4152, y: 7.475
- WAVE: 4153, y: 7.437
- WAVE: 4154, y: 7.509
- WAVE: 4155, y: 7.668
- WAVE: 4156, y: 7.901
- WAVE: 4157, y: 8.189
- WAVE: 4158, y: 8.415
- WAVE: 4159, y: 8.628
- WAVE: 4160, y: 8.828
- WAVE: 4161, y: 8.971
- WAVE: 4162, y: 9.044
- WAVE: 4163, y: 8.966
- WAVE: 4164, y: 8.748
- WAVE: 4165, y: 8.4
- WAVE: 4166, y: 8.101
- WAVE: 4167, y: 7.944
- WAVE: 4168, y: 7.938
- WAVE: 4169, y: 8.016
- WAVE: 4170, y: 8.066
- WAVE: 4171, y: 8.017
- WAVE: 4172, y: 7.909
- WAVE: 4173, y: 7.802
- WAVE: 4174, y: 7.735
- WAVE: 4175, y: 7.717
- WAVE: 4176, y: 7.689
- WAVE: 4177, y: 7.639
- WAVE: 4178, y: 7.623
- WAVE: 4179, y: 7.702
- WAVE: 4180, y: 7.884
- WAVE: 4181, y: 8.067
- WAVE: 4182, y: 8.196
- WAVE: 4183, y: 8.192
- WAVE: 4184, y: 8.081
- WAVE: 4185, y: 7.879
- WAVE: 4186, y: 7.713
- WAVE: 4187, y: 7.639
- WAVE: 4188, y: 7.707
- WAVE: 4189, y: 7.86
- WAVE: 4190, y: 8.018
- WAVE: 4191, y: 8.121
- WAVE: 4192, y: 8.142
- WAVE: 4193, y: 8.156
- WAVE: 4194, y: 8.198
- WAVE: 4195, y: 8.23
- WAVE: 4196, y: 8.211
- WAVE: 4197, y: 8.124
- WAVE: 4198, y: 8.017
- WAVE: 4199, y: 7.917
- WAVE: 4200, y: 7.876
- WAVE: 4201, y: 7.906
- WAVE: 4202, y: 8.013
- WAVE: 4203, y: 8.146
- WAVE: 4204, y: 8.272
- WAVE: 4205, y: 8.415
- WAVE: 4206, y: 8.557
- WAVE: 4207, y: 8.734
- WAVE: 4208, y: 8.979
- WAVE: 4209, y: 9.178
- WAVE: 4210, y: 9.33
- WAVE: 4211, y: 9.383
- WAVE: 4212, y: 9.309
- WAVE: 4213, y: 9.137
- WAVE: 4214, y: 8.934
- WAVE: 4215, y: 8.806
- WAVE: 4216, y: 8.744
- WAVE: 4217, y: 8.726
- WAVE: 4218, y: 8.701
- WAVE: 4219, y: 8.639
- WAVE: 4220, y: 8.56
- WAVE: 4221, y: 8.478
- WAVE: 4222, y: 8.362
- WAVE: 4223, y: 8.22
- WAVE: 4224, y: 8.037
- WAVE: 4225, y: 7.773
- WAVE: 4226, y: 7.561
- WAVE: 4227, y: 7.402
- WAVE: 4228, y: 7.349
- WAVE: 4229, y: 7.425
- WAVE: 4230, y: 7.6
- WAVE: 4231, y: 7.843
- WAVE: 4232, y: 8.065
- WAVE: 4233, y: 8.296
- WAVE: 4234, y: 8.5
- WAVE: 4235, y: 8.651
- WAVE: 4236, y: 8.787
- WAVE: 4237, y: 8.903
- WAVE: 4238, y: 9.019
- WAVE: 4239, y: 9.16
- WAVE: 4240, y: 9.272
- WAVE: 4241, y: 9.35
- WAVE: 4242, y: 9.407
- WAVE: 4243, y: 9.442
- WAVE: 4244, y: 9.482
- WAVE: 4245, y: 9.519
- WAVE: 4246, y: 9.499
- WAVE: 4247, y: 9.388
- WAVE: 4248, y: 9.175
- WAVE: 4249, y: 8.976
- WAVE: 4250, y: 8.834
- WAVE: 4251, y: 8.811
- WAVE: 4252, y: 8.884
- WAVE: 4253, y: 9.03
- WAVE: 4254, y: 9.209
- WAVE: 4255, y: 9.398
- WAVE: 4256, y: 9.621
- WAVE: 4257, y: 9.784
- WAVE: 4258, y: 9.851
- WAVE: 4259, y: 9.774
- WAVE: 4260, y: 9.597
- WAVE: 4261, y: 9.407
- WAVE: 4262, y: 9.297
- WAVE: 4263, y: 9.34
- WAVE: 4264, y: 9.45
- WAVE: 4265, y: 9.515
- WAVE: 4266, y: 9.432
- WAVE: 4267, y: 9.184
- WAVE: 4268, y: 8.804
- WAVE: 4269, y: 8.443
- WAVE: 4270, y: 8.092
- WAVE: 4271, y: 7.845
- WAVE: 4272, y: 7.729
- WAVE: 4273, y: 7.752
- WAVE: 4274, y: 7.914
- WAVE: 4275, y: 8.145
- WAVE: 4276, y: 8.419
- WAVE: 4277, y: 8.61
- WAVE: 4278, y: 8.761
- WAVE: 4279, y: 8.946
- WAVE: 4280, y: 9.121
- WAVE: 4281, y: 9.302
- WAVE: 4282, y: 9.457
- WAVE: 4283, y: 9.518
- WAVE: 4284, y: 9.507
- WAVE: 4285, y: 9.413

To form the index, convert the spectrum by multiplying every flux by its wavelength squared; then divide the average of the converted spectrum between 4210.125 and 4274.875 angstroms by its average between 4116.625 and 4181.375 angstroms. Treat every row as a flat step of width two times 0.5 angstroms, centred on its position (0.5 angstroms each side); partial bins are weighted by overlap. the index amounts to 1.1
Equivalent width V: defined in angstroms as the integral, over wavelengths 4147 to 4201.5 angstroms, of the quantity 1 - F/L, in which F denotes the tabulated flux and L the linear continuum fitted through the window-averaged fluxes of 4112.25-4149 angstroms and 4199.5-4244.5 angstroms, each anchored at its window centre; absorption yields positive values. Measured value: 3.1 angstroms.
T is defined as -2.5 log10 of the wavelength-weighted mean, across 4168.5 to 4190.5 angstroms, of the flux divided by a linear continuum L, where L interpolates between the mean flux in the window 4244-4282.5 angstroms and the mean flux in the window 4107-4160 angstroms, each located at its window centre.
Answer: 0.096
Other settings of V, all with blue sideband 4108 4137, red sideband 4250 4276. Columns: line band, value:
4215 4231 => 1.3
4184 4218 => 1.5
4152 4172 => 0.9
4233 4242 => -0.1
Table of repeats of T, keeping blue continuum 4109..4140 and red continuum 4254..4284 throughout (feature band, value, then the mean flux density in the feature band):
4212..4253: 0.03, 8.66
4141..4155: 0.07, 8.04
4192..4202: 0.09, 8.07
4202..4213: 0.00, 8.81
